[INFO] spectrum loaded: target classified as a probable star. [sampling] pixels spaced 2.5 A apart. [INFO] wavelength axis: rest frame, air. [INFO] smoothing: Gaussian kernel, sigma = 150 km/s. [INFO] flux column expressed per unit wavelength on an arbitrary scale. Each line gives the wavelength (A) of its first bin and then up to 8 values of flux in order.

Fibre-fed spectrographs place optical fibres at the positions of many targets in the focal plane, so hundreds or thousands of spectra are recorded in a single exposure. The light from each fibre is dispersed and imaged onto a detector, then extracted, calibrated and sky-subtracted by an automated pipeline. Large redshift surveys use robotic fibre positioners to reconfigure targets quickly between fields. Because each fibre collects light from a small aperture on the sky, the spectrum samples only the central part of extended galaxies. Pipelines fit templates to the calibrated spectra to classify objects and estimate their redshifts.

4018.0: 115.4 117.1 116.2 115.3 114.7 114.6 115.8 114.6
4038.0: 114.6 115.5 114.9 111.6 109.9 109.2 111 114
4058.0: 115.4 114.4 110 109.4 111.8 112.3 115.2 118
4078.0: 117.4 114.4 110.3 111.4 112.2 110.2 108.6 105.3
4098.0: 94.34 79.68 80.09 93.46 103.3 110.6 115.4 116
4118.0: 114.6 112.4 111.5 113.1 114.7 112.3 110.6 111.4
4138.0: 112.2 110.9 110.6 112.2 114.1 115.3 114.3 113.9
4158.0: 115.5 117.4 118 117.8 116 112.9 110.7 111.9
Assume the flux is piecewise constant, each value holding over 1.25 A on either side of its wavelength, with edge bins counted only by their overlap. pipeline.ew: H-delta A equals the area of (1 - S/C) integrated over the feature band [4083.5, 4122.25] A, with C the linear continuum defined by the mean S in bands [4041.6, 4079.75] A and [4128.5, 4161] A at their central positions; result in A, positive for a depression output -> 2.9 A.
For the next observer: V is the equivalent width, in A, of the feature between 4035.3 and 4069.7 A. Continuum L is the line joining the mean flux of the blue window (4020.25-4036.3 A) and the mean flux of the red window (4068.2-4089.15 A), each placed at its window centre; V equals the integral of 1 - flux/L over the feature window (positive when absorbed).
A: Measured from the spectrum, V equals 0.63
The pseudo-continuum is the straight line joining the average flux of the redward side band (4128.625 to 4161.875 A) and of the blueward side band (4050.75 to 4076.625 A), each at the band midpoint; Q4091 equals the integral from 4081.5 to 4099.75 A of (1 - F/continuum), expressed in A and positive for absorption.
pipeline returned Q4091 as 1.01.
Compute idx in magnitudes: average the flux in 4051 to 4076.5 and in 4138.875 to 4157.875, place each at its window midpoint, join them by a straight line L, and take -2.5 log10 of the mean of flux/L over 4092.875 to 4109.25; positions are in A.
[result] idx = 0.200 mag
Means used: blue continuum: 113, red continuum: 113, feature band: 94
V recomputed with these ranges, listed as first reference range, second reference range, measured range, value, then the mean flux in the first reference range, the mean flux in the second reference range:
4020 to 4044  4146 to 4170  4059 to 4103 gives 2.7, 115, 116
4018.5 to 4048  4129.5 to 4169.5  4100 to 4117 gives 2.0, 115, 114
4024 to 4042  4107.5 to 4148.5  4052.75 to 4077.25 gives 0.2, 115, 112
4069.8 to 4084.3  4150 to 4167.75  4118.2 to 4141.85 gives 0.7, 115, 116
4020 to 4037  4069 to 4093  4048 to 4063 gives 0.3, 115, 113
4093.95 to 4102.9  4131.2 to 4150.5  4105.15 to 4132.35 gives -2.6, 92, 112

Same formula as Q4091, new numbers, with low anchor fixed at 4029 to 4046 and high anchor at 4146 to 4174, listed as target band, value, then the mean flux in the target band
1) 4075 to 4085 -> 0.02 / 115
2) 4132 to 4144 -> 0.40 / 111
